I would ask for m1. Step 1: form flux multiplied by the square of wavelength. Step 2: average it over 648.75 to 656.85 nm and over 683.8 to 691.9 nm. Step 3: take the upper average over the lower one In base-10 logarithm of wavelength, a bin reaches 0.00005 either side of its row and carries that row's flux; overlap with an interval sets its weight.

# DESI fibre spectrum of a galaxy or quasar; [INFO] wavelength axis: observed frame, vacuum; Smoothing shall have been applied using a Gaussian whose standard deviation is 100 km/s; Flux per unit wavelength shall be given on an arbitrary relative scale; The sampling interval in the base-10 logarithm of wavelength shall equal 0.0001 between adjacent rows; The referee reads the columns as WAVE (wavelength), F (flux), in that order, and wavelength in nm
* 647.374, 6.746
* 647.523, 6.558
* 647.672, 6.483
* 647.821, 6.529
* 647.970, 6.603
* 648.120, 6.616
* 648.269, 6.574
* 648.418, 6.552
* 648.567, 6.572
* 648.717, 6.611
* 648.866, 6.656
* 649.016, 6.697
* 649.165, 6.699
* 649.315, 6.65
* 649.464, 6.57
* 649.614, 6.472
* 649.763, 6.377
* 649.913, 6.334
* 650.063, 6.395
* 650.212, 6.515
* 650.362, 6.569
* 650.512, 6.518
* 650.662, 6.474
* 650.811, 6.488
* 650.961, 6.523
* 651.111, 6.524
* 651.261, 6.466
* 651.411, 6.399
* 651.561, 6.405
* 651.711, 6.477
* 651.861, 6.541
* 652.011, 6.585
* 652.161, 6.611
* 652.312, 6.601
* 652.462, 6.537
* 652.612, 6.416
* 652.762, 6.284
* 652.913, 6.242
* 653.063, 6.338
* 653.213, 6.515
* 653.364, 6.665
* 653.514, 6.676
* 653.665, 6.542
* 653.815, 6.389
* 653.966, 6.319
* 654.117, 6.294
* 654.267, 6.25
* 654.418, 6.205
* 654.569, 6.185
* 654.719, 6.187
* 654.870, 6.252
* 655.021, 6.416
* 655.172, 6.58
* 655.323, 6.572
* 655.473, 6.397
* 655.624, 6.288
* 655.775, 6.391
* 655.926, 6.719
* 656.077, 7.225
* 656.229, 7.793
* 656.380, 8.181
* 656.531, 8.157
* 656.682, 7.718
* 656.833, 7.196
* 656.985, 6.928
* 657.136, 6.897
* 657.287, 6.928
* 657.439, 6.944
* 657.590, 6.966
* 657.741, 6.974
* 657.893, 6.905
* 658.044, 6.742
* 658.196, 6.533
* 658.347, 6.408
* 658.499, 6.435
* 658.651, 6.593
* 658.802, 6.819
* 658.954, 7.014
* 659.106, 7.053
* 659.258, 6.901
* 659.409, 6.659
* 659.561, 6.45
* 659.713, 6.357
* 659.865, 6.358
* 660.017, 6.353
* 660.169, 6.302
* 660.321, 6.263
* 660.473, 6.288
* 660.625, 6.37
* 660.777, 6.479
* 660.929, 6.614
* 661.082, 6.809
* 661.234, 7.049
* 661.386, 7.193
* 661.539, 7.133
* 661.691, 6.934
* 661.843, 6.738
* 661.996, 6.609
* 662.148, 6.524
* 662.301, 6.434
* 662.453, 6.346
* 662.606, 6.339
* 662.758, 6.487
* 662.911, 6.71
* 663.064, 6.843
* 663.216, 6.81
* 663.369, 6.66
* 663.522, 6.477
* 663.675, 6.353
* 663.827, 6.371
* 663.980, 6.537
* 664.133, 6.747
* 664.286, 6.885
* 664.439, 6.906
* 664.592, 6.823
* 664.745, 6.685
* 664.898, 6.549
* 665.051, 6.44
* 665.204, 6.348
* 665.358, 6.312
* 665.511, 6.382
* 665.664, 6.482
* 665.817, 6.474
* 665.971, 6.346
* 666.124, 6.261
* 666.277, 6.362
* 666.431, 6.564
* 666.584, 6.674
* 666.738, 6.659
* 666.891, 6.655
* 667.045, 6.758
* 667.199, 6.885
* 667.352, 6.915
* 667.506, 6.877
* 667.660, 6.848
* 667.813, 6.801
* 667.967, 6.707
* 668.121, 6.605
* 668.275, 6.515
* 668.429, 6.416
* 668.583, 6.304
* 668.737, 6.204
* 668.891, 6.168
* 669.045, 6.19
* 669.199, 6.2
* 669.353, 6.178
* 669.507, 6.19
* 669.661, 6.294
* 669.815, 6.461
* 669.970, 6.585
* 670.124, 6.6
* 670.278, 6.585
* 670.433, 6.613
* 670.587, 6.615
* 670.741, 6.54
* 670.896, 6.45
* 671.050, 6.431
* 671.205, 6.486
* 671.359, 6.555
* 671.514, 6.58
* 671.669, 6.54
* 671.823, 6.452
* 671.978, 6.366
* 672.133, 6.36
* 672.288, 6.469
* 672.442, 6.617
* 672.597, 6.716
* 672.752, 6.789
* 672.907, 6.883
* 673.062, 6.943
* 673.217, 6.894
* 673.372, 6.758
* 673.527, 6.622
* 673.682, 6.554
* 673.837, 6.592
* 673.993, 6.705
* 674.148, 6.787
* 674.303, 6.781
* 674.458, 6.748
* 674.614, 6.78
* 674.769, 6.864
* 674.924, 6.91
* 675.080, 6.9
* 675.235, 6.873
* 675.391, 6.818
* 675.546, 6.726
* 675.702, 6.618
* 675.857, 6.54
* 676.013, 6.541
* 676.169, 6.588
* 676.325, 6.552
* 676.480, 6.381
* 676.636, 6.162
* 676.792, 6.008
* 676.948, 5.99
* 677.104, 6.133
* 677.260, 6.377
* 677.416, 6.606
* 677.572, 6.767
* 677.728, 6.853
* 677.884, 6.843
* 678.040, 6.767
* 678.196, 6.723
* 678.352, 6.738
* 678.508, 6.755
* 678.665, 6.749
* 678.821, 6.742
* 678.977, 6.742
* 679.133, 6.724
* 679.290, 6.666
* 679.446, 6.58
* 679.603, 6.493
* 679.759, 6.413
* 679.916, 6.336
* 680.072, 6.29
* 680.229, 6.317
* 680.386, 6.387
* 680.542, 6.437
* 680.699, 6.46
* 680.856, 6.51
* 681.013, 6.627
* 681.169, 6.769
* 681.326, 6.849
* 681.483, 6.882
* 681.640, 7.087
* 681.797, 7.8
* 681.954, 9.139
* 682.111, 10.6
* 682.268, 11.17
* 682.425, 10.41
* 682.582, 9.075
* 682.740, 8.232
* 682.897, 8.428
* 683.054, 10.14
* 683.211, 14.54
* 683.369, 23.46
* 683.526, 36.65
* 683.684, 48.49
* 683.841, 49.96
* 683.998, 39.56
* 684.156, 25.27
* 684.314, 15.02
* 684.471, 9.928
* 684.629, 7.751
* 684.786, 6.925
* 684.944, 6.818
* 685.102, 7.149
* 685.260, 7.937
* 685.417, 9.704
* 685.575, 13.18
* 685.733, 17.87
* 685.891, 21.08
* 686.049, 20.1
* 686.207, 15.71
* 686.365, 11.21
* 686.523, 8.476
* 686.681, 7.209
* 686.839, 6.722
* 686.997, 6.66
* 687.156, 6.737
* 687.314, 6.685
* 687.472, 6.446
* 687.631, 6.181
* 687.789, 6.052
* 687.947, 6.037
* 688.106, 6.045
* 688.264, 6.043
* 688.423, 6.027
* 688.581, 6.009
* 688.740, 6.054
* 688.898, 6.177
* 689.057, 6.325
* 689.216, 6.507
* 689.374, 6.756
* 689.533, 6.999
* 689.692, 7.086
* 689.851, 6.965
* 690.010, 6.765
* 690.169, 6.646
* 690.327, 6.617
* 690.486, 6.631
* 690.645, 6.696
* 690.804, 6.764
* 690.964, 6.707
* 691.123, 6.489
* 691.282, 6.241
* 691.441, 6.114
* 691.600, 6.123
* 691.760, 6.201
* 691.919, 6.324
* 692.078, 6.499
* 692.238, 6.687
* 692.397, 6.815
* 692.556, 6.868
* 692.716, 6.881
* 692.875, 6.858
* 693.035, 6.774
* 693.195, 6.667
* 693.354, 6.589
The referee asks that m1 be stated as 1.63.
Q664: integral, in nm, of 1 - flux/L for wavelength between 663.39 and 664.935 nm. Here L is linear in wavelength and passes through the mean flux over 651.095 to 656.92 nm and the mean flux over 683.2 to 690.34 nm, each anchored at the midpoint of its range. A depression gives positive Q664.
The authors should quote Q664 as 0.330 nm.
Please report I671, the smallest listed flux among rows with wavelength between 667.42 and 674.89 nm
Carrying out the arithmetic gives 6.168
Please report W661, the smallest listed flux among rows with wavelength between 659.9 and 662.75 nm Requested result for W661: 6.263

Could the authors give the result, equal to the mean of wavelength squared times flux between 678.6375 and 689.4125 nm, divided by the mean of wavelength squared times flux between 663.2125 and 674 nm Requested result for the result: 1.7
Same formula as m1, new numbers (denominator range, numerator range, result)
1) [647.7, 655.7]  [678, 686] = 2.02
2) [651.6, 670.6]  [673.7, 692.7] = 1.46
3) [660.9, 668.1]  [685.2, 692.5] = 1.28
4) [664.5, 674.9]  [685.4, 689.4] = 1.43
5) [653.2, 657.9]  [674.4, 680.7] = 1.04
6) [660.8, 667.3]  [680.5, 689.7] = 1.87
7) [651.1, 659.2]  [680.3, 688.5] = 2.00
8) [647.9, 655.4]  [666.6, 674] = 1.07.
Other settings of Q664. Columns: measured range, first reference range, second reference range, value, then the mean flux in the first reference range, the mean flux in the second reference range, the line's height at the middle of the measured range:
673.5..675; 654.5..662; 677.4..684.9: 0.49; 6.77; 11.5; 10.1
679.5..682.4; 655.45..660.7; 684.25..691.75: 0.21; 6.82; 8.18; 7.86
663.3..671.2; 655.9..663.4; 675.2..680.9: 0.20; 6.8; 6.54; 6.7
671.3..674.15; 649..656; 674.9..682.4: 0.06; 6.46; 6.88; 6.78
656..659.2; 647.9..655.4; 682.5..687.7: 0.37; 6.48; 15.1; 8.02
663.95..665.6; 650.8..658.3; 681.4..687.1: 0.50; 6.67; 14.9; 9.49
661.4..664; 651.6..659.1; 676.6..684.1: 0.42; 6.69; 10.8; 7.9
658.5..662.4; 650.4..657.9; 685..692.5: 0.14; 6.66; 7.91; 6.89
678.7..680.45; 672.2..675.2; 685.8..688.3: 0.30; 6.75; 9.3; 7.88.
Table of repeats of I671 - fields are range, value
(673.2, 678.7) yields 5.99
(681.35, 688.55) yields 6.027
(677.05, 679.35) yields 6.133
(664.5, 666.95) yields 6.261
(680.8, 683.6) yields 6.51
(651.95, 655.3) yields 6.185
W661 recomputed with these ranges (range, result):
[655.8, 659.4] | 6.408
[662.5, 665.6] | 6.312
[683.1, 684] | 14.54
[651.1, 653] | 6.242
